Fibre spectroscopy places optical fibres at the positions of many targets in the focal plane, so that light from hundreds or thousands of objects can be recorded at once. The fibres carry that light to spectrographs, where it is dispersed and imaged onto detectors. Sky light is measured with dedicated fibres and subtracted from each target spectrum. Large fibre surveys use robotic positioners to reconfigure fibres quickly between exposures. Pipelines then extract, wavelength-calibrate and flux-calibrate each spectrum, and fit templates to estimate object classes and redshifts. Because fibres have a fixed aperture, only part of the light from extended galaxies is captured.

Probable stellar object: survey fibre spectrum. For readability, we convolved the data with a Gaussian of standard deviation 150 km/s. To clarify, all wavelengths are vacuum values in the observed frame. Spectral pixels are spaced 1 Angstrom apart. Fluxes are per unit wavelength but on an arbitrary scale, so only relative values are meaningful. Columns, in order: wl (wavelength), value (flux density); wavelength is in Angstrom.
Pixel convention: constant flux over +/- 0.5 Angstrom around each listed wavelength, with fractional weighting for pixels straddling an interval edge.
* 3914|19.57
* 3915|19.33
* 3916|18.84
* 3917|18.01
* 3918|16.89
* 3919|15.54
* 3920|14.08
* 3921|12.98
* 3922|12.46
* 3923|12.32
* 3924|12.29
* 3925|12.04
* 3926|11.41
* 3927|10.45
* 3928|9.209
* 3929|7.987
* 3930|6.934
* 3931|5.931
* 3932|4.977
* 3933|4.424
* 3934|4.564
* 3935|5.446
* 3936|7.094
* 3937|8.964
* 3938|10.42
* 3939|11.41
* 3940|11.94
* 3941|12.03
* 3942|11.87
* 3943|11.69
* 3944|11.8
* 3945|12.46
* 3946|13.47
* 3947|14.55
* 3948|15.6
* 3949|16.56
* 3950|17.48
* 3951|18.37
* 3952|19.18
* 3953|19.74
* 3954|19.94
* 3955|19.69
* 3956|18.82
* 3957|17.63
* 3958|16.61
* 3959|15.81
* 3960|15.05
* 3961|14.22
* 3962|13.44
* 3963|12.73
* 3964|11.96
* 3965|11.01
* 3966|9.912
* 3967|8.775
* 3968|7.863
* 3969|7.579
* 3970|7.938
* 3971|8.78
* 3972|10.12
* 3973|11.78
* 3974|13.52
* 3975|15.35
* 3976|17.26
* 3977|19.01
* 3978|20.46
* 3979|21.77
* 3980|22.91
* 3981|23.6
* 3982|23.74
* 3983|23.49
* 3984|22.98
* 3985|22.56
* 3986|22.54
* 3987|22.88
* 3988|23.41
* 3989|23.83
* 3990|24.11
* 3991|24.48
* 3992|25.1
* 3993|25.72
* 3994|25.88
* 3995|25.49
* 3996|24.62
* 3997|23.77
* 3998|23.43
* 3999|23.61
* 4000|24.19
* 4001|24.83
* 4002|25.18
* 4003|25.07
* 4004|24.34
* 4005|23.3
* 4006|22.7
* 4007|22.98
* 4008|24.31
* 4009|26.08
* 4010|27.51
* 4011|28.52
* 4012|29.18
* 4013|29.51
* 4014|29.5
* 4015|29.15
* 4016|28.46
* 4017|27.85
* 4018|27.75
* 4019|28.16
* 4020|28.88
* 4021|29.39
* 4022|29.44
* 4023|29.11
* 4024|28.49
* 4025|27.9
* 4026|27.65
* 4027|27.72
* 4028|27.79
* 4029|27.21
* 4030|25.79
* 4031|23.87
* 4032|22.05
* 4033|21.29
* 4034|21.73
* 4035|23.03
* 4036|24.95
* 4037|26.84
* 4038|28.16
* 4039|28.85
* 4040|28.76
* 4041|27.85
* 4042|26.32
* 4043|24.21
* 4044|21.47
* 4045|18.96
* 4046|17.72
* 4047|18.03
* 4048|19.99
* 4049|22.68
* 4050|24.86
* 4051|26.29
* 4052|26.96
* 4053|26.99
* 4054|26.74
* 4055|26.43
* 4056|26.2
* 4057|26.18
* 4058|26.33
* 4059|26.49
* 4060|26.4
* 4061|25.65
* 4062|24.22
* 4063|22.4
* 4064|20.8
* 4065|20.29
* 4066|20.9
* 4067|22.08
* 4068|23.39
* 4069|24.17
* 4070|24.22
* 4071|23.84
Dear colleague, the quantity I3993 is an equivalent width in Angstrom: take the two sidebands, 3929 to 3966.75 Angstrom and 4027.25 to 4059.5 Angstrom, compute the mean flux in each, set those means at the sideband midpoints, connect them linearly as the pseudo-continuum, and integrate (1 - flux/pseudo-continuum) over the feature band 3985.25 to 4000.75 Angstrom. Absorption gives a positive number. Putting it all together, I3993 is -4.9 Angstrom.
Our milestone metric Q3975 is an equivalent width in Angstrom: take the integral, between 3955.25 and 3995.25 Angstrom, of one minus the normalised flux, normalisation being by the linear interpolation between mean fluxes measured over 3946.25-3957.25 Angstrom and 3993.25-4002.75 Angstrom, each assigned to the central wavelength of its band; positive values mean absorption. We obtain 7.1 Angstrom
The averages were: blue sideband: 17.9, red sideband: 24.6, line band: 17.7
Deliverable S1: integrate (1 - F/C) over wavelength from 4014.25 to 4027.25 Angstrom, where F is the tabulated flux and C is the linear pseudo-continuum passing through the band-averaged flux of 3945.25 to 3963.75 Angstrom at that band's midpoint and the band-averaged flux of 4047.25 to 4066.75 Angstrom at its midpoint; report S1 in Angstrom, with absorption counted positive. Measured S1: -4.1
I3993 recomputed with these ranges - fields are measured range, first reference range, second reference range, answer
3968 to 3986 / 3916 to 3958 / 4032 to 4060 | 0.18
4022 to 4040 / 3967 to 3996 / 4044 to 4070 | -3.31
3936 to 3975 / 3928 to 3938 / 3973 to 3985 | -3.23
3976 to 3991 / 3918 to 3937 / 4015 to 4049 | -3.56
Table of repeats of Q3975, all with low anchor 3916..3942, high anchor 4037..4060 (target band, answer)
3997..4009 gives -2.9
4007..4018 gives -3.8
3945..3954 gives -2.6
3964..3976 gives 3.8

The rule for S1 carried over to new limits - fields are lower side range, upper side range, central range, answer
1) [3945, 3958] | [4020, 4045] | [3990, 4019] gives -3.4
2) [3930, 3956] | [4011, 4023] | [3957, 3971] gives 4.1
